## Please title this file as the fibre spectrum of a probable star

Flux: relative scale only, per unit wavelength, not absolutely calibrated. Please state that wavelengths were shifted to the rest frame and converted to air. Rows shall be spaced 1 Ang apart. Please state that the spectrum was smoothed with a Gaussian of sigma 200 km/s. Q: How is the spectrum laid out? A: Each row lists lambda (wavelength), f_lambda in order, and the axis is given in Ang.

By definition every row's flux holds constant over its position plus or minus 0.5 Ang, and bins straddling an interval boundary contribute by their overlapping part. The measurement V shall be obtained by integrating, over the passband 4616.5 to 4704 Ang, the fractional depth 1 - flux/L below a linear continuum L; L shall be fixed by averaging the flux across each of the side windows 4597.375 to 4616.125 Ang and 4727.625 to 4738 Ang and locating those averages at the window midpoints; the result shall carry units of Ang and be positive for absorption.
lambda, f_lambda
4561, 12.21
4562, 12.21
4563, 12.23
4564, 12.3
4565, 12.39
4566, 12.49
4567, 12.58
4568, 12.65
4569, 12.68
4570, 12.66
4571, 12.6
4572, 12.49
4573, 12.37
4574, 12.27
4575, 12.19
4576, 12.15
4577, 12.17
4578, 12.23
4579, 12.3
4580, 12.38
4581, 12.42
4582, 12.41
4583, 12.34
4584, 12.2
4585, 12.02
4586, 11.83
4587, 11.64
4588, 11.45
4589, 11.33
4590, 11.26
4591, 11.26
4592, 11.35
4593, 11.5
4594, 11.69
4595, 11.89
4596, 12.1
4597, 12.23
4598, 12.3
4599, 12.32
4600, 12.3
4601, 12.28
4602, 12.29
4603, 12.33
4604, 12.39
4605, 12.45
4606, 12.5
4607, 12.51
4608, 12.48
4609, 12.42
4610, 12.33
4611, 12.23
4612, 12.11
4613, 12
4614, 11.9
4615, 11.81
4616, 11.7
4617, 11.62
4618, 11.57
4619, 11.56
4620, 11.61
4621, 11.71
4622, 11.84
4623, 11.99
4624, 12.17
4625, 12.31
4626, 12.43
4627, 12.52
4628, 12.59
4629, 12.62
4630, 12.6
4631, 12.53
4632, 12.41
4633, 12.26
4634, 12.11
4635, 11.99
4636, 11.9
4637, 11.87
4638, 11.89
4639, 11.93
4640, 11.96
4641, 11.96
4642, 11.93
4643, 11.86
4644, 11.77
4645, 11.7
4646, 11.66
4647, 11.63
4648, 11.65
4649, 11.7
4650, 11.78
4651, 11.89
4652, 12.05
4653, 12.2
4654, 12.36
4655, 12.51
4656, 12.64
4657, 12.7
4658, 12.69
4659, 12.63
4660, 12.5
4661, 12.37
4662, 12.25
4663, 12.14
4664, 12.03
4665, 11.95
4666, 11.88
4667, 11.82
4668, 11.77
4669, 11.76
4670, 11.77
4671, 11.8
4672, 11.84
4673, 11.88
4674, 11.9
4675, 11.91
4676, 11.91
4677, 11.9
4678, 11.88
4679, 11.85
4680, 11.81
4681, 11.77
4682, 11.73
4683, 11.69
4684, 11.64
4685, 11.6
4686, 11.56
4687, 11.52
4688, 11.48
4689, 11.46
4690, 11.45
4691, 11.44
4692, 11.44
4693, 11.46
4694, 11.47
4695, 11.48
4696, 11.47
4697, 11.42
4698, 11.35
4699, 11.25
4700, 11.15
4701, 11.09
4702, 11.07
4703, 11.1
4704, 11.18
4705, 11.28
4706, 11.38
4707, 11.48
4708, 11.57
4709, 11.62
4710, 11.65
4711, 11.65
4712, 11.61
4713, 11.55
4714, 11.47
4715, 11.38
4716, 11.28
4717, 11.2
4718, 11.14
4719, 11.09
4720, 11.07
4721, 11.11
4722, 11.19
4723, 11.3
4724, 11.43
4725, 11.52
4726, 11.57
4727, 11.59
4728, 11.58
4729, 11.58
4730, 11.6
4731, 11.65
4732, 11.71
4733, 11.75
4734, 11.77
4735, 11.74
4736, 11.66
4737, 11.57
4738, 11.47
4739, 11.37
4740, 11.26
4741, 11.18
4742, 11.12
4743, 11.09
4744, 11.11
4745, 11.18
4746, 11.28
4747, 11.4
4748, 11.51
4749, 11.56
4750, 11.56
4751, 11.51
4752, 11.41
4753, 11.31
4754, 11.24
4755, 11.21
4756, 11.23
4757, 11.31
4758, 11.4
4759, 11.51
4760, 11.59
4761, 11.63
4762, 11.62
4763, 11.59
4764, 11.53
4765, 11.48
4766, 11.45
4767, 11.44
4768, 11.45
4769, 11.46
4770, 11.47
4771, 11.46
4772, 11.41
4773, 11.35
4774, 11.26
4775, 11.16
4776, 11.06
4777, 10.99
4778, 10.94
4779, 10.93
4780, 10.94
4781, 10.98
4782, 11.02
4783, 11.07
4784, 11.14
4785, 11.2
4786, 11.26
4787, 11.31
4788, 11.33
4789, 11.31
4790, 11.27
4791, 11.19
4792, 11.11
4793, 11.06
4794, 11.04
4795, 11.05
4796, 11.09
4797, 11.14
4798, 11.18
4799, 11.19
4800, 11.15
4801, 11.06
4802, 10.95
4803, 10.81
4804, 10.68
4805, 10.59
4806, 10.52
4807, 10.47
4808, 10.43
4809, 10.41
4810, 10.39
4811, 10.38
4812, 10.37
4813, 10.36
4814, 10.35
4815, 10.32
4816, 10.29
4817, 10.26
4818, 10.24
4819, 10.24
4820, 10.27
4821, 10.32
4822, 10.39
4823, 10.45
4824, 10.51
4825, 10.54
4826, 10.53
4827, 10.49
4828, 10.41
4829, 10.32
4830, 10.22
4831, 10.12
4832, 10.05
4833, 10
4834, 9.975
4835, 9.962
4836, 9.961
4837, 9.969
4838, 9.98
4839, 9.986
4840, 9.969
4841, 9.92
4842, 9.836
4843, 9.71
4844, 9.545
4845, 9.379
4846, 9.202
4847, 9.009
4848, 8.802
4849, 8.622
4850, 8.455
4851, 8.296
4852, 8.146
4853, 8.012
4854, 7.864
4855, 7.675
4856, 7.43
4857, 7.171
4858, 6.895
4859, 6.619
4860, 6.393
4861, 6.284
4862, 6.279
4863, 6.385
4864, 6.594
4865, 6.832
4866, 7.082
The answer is 0.9 Ang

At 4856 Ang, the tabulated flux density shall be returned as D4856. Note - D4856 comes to 7.43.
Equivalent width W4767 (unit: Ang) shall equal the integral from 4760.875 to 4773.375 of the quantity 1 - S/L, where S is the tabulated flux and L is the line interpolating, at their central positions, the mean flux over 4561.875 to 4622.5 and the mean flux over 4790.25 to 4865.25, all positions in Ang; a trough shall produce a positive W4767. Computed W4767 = -1.4 Ang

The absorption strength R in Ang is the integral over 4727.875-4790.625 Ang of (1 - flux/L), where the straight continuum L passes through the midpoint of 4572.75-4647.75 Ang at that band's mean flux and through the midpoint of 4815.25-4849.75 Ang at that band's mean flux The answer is -4.1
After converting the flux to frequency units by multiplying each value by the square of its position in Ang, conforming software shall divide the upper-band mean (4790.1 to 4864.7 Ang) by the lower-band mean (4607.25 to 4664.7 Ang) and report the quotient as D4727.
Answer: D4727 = 0.87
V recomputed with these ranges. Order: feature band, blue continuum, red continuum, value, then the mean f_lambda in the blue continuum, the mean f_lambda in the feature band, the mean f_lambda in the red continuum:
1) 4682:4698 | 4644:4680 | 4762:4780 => 0.4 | 12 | 11.5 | 11.3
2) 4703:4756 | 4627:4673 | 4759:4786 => 0.7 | 12.1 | 11.4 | 11.3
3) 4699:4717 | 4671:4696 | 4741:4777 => 0.3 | 11.7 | 11.4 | 11.4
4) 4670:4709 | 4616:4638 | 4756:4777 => 0.8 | 12.1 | 11.5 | 11.4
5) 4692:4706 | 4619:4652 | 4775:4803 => 0.4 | 12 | 11.3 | 11.1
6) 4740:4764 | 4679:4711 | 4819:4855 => -1.4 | 11.5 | 11.4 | 9.67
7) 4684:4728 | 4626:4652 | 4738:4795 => 1.0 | 12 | 11.4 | 11.3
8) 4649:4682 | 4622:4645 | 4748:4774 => -0.2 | 12.1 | 12.1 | 11.4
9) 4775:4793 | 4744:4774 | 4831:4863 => -0.8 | 11.4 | 11.1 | 8.68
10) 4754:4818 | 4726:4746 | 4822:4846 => -1.8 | 11.5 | 11.1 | 10.1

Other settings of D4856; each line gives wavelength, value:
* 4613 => 12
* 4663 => 12.14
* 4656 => 12.64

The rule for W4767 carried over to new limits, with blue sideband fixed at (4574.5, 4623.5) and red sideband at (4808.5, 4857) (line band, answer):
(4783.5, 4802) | -1.9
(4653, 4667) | -1.1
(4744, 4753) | -0.7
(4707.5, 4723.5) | -0.7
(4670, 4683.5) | -0.7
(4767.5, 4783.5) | -1.4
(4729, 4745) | -1.2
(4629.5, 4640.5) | -0.4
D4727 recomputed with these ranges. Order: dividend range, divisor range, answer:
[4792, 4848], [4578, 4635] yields 0.94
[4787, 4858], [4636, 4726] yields 0.91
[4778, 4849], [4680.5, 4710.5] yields 0.96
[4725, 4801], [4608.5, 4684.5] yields 0.99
